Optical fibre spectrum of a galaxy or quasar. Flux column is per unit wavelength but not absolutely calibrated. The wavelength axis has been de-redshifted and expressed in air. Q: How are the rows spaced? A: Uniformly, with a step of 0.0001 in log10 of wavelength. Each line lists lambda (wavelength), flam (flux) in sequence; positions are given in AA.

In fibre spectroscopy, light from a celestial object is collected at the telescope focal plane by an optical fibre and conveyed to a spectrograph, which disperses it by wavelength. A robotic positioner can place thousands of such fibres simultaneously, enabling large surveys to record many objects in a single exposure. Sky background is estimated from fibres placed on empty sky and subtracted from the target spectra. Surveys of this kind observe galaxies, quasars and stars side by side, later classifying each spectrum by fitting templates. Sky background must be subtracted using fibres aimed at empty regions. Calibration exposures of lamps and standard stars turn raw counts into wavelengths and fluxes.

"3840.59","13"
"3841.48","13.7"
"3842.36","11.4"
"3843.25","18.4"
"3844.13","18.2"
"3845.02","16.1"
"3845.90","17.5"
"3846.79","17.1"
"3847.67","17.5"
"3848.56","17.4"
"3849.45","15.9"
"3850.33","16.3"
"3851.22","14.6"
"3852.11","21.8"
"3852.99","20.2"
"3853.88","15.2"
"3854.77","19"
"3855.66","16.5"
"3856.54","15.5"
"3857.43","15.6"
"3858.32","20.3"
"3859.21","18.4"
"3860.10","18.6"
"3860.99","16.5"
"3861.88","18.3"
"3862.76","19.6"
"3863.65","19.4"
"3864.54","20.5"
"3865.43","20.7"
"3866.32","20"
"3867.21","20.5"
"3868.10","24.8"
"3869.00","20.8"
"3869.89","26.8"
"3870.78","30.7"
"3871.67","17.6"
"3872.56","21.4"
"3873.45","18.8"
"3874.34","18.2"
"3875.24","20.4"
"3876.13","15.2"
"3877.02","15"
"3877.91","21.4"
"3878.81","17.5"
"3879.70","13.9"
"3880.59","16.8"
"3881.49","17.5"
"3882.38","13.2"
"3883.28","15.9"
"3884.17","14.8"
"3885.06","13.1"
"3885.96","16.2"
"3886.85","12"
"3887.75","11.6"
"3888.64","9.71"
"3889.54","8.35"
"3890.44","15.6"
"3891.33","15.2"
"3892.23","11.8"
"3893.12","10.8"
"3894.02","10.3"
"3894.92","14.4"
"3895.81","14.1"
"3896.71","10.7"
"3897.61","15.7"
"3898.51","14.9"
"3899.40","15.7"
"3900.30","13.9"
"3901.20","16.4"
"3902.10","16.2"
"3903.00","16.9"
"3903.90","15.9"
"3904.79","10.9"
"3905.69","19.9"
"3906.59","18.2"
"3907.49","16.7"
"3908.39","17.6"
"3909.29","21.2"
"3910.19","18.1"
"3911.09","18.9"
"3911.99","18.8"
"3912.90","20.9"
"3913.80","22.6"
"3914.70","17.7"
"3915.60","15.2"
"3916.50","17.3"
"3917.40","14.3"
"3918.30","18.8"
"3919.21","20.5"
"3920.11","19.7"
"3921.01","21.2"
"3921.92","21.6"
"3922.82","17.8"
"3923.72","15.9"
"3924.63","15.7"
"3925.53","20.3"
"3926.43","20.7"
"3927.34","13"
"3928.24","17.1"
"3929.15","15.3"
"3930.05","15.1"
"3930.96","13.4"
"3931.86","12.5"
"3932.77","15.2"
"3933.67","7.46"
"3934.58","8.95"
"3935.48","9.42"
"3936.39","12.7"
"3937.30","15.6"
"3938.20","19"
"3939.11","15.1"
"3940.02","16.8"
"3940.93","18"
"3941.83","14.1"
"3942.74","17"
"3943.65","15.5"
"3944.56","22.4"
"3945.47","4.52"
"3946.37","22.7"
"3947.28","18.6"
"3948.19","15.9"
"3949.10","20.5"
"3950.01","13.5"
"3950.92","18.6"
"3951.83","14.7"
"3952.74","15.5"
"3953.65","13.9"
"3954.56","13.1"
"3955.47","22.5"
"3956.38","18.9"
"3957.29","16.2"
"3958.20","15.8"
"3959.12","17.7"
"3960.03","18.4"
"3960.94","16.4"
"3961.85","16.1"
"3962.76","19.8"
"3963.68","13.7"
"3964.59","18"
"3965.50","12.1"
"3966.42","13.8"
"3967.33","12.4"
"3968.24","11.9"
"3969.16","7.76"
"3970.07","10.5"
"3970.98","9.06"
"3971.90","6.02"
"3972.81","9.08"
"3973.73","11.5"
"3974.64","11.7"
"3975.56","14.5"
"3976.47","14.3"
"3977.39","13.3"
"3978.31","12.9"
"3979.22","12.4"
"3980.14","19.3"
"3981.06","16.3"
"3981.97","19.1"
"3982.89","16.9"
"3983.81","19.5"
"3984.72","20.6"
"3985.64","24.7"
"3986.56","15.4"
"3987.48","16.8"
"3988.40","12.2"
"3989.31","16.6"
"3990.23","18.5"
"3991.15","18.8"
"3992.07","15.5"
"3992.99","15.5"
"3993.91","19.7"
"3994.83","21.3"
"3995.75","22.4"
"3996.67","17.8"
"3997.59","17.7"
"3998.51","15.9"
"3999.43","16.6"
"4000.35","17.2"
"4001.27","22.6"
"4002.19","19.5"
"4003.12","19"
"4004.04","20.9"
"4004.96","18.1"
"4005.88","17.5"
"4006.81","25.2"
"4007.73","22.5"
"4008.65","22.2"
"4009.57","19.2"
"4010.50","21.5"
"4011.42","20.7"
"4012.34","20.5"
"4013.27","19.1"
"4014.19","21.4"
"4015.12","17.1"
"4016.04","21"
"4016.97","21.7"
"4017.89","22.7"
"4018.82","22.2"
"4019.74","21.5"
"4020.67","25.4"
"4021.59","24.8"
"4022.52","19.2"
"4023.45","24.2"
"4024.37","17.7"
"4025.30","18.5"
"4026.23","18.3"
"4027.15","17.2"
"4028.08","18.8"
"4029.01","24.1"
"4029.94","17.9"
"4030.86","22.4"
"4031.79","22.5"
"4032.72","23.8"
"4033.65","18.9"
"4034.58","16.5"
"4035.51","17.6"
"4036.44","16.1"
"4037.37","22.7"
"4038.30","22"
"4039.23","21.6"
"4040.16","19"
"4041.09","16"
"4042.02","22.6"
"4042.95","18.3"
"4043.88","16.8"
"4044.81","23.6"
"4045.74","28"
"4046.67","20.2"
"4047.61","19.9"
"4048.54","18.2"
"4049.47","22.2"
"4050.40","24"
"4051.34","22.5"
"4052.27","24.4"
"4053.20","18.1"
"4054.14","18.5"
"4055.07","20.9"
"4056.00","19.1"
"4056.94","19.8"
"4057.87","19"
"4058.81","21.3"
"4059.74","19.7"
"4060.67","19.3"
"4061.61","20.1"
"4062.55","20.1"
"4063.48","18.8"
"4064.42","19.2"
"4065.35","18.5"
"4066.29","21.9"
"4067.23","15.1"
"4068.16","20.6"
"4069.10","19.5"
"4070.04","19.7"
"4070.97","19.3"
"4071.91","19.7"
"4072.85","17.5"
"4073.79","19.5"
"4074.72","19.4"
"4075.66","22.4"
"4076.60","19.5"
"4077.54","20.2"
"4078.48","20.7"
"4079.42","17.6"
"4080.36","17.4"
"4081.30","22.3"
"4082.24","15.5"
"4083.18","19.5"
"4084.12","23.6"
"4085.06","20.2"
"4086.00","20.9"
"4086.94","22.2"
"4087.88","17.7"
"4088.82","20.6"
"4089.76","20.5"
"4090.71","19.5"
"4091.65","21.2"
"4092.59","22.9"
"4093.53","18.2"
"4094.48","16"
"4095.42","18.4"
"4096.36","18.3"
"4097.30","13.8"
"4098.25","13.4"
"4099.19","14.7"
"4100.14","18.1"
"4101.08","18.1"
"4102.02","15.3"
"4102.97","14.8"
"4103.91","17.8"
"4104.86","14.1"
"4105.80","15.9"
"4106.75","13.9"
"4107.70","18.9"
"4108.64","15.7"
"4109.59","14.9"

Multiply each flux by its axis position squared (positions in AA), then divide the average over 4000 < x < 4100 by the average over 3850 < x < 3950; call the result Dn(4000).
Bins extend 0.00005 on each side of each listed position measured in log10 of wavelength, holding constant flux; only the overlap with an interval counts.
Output 1.29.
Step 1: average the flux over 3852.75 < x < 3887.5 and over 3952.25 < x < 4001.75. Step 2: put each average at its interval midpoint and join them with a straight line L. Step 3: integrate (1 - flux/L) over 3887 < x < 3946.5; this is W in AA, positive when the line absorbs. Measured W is 5.3 AA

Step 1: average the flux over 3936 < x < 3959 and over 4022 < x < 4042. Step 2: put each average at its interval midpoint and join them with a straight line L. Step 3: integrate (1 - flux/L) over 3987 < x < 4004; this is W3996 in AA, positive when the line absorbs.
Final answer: 0.3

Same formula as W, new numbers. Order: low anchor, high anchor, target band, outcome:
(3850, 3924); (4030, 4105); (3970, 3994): 4.20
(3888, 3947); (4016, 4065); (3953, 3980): 5.59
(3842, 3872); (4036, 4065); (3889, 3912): 4.76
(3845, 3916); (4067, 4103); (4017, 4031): -2.01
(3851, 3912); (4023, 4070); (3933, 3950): 2.75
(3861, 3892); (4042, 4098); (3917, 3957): 4.61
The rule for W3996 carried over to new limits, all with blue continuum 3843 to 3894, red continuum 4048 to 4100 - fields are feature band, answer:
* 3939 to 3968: 3.0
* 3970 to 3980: 3.7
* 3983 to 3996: 0.2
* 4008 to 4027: -2.0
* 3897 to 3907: 1.1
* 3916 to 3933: 0.7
